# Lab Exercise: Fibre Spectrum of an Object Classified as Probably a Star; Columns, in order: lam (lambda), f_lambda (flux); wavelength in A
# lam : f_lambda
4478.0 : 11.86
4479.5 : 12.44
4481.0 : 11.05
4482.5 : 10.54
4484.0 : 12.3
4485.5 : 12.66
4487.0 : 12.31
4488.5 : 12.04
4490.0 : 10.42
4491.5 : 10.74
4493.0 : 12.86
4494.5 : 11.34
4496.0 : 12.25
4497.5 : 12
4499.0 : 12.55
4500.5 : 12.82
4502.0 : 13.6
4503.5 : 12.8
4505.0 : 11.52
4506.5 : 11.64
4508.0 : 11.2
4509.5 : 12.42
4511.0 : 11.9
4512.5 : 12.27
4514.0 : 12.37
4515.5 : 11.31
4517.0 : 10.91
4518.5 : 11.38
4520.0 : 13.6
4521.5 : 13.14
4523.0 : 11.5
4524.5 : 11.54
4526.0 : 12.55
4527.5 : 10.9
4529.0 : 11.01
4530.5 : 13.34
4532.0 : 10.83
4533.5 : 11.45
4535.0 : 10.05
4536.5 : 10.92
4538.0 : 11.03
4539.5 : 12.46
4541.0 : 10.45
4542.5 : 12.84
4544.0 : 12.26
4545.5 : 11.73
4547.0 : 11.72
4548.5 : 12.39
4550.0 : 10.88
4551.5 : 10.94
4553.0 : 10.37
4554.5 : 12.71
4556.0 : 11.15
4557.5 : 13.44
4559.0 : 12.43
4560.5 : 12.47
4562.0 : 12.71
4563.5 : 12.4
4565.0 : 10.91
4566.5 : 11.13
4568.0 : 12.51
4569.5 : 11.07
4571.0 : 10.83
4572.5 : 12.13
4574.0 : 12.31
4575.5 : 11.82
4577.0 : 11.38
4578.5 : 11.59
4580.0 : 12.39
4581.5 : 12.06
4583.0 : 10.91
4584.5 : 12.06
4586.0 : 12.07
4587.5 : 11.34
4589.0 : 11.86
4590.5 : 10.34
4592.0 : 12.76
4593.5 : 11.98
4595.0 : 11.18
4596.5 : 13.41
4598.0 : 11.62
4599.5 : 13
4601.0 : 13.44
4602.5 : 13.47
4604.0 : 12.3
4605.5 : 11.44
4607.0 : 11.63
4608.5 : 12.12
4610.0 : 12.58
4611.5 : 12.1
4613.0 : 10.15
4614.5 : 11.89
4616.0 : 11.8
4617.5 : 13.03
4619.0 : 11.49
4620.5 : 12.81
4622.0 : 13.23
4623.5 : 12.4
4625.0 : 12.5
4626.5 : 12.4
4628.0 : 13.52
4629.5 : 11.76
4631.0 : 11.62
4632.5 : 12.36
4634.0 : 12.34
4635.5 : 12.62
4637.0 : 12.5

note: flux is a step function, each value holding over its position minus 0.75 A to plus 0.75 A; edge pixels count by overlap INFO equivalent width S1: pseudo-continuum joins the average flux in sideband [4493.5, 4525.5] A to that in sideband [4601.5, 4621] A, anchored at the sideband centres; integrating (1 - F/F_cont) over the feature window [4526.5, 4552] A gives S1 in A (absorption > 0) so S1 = 1.3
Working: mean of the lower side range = 12.1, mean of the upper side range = 12.1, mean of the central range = 11.5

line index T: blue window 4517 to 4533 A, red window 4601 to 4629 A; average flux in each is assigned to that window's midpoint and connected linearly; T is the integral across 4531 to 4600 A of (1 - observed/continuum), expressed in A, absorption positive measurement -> 2.0 A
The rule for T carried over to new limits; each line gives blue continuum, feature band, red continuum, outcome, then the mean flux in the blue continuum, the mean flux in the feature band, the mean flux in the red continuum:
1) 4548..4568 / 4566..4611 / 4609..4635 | 0.29 A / 11.9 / 12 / 12.2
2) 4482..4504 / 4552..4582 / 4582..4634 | 0.59 A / 12.1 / 11.9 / 12.1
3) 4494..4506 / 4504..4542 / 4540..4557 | 1.05 A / 12.4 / 11.7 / 11.6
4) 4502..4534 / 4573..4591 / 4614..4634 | 0.73 A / 11.9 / 11.7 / 12.4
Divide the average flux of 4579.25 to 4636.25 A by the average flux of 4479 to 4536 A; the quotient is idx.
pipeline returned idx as 1.0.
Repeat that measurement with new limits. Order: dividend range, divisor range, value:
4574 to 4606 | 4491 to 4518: 1.00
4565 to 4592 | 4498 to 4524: 0.96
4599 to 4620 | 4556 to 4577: 1.02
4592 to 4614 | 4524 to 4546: 1.05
